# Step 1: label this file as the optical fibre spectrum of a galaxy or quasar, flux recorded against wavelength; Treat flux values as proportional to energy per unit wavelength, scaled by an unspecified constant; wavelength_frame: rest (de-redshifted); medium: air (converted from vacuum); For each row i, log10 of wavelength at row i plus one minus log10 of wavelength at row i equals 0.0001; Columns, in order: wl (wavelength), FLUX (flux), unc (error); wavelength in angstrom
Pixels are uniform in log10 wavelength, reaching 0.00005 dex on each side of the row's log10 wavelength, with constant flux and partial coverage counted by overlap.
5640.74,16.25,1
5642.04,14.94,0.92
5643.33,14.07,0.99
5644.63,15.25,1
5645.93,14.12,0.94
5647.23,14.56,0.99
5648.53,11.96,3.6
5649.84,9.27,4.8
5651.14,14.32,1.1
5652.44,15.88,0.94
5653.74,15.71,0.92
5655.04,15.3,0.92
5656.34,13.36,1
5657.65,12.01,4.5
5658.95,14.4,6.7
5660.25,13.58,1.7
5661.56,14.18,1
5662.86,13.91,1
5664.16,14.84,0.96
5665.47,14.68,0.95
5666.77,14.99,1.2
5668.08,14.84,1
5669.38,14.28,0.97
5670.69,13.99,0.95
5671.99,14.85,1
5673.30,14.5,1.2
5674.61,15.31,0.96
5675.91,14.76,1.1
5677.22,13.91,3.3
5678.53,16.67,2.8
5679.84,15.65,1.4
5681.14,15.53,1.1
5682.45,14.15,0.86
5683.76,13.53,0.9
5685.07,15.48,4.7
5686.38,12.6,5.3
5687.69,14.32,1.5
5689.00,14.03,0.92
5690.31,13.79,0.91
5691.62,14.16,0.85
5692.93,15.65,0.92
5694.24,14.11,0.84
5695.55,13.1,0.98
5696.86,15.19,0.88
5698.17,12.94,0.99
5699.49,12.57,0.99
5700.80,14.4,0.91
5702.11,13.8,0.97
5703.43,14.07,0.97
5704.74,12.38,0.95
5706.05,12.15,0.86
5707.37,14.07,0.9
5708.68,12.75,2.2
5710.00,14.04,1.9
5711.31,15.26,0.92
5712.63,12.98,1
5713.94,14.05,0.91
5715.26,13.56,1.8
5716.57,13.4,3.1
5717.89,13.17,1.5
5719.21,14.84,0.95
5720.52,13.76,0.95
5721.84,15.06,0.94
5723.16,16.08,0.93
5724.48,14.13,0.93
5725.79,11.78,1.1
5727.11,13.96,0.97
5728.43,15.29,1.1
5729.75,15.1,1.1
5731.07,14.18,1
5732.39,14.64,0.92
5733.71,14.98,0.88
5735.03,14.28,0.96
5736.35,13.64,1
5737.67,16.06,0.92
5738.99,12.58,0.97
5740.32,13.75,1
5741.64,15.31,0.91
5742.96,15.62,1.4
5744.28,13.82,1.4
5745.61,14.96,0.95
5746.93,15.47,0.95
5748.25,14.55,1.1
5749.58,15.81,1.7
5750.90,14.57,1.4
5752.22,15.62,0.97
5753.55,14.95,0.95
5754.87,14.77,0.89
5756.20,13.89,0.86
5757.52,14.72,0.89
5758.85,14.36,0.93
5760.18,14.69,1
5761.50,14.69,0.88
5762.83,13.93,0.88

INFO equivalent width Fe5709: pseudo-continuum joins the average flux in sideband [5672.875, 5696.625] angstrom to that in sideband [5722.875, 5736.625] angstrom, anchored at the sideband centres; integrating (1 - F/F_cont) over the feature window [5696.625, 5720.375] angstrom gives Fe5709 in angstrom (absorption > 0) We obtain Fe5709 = 1.3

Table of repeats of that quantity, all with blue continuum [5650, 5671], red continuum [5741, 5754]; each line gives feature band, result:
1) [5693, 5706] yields 0.9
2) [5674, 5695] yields -0.1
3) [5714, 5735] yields 0.9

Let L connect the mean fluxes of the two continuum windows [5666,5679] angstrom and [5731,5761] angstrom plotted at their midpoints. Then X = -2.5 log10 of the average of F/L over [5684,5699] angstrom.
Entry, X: 0.05 mag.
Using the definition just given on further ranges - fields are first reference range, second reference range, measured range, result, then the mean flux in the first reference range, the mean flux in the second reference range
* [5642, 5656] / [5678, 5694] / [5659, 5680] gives -0.02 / 14.1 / 14.6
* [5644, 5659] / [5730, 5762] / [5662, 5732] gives 0.00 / 13.8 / 14.7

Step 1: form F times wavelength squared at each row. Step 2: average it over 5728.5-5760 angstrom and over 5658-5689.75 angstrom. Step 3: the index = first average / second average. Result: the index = 1.04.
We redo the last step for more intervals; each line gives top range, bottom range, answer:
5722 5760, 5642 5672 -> 1.07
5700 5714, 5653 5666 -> 0.97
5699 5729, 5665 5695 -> 0.96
